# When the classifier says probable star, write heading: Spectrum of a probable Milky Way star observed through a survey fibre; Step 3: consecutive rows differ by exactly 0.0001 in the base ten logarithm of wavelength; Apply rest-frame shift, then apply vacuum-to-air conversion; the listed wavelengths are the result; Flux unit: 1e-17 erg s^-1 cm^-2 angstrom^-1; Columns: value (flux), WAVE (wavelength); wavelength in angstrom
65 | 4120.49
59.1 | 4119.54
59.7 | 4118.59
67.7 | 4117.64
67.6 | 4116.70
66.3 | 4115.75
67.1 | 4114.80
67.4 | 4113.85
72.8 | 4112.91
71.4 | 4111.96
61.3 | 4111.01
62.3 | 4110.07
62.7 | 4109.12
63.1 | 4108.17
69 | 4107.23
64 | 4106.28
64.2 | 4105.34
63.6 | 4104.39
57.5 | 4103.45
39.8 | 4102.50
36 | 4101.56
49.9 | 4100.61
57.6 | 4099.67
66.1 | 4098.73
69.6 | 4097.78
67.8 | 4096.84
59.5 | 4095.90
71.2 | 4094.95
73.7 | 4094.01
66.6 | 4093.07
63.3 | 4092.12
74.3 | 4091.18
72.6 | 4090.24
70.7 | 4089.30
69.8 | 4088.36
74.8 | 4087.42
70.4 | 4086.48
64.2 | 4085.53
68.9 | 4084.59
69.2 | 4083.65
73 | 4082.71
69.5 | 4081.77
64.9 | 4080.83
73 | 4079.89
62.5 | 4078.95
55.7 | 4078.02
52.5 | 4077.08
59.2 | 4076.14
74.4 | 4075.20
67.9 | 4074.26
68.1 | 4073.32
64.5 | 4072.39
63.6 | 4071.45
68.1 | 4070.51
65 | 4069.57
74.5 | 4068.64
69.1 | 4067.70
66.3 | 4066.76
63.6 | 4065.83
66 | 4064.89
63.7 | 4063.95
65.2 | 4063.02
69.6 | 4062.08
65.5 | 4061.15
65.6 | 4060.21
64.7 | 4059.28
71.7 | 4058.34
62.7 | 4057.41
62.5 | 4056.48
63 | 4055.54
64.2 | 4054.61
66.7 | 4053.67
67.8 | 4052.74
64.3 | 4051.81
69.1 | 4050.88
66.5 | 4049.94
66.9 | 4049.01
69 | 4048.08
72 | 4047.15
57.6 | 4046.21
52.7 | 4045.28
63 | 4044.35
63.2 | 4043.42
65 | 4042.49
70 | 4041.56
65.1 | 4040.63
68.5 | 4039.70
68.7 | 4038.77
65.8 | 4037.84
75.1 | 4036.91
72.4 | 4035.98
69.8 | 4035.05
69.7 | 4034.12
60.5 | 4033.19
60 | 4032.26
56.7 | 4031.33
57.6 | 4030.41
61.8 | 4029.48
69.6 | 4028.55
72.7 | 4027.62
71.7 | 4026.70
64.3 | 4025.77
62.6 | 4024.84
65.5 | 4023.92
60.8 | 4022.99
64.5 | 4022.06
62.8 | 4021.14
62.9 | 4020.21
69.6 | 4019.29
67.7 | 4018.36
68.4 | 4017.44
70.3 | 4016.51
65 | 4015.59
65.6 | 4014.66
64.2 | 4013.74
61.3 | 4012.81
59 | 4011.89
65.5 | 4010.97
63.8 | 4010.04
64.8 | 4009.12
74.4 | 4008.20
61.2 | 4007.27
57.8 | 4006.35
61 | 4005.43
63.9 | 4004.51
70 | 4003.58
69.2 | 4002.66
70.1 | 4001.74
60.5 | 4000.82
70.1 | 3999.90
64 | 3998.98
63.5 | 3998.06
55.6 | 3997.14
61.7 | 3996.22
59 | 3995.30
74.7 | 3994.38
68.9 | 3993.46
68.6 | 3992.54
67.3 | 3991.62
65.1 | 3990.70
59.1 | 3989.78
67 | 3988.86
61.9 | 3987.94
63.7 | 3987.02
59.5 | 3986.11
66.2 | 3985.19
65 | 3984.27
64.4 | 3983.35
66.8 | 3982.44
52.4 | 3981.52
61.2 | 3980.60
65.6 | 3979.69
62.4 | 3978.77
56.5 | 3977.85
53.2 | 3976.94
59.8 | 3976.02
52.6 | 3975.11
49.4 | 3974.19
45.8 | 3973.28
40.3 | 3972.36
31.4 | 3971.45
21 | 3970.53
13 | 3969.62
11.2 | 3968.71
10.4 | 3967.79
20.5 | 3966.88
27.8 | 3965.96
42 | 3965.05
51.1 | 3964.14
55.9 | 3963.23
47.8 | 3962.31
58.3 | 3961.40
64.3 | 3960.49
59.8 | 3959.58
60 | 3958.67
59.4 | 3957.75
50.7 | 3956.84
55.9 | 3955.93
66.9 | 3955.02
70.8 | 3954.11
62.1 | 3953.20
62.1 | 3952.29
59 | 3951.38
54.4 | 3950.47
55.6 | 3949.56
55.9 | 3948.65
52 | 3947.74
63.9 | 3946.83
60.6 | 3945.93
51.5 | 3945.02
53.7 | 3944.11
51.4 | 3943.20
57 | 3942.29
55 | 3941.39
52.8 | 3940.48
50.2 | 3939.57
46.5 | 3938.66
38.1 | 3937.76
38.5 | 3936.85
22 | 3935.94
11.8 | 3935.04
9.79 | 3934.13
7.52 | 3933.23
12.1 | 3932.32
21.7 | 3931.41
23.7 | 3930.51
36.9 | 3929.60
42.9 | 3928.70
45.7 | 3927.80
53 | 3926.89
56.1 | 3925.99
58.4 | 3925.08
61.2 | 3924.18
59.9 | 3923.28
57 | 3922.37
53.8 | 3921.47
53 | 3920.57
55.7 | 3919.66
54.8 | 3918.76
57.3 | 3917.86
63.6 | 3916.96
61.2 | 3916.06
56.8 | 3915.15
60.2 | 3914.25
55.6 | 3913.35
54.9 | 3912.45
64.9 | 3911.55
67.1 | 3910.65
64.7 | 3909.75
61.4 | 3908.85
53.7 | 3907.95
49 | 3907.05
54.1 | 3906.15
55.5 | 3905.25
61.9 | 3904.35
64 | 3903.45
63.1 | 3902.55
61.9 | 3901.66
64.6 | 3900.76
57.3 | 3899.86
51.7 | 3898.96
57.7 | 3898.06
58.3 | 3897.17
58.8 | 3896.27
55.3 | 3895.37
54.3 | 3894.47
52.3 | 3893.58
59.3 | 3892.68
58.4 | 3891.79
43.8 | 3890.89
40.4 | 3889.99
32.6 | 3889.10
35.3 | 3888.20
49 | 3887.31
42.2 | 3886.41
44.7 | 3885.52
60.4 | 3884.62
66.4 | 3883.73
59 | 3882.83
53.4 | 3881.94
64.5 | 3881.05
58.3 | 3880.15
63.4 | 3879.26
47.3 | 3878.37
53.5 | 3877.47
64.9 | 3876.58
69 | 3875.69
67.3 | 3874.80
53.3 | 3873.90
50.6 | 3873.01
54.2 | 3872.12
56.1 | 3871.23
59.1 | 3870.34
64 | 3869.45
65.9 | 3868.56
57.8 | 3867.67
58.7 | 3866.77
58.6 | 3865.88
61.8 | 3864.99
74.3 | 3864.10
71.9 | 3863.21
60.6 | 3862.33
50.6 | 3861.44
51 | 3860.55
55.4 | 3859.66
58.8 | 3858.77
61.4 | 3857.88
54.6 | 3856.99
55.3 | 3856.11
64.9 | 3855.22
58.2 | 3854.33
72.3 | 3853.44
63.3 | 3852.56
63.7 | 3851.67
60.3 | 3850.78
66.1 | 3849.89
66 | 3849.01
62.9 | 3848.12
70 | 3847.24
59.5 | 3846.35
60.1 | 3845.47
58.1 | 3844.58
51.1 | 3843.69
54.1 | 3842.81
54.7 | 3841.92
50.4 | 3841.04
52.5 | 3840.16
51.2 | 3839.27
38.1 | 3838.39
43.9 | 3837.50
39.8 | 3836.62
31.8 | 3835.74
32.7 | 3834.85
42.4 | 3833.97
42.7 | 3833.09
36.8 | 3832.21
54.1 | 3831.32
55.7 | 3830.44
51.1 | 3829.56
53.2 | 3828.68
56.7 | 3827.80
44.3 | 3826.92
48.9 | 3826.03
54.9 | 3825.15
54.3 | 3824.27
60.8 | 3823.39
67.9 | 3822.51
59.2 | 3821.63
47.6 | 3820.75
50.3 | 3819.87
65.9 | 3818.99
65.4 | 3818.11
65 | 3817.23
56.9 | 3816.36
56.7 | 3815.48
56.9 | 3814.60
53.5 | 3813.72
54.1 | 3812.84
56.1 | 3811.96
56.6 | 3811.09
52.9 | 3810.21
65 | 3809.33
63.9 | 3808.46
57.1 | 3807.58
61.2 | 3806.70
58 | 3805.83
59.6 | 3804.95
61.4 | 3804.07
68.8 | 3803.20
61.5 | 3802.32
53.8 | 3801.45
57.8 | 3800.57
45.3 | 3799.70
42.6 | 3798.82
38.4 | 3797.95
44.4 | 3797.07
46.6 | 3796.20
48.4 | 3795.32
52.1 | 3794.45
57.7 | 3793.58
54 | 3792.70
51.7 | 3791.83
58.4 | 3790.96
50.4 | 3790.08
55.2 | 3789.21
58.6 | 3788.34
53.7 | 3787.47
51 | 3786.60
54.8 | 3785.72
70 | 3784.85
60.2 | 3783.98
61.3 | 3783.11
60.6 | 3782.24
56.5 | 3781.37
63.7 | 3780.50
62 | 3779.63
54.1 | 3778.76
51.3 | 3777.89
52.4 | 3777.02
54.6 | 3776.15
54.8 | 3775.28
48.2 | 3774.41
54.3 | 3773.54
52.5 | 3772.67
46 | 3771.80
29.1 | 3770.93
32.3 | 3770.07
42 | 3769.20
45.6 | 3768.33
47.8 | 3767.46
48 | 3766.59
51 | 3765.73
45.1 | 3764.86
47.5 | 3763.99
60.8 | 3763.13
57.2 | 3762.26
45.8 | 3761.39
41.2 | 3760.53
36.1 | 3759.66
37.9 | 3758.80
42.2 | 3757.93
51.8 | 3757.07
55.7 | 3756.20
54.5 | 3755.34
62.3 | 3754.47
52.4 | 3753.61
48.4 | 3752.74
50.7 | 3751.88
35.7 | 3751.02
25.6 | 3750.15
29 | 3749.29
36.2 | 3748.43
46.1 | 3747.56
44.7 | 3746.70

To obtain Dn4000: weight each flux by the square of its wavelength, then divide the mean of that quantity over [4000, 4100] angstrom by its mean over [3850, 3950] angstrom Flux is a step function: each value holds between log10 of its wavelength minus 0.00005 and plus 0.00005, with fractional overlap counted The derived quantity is 1.3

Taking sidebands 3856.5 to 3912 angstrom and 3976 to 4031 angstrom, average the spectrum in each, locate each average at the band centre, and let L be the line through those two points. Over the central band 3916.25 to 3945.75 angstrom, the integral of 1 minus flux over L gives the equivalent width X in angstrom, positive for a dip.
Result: 7.6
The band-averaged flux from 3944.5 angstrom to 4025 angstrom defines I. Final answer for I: 58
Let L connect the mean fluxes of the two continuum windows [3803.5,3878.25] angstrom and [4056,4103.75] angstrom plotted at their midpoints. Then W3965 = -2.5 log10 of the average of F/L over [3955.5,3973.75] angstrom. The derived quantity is 0.42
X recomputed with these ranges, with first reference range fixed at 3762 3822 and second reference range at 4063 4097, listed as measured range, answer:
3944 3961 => 0.69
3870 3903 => 1.85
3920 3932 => 2.51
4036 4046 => -0.05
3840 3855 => -0.98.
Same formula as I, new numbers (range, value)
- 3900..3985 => 50.5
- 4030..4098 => 66.4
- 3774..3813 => 55.6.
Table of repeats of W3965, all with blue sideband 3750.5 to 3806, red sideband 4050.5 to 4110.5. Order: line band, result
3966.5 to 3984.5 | 0.32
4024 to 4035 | -0.03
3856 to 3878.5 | -0.07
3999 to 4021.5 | -0.06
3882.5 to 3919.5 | 0.03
